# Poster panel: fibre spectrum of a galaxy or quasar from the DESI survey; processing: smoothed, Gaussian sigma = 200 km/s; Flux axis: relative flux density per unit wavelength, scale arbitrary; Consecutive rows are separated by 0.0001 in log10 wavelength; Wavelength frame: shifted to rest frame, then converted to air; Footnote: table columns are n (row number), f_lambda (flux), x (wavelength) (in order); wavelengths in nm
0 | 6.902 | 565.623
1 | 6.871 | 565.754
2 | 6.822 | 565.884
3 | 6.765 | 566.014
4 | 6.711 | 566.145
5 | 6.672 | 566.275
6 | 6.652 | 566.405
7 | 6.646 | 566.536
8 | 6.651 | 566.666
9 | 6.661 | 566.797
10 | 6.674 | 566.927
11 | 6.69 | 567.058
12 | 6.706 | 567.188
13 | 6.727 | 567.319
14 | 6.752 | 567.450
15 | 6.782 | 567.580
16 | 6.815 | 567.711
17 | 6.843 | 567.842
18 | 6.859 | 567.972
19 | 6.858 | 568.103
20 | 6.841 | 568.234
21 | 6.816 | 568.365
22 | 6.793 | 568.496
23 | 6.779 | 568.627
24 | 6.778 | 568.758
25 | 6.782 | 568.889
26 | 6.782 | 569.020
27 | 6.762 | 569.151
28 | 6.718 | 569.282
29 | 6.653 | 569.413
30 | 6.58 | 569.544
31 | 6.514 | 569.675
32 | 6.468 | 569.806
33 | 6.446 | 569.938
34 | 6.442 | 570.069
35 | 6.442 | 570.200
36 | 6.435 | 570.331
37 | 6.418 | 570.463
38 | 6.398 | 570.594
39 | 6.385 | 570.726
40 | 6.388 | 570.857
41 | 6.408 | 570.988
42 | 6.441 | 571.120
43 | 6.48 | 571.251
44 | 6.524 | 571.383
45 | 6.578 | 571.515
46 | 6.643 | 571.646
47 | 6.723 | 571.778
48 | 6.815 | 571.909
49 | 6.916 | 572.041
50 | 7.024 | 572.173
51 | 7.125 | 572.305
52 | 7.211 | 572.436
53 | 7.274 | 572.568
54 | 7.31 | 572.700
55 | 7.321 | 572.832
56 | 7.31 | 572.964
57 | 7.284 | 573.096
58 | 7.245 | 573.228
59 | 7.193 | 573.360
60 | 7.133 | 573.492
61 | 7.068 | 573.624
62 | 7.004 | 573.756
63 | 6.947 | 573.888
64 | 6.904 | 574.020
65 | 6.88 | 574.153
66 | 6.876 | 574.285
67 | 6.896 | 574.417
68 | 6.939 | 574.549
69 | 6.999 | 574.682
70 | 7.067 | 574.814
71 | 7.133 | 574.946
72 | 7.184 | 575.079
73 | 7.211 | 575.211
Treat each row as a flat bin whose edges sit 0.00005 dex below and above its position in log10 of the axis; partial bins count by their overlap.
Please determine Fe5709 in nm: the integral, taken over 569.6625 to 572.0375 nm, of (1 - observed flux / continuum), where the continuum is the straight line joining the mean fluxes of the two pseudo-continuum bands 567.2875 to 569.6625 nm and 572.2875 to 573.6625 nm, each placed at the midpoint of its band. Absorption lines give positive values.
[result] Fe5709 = 0.17 nm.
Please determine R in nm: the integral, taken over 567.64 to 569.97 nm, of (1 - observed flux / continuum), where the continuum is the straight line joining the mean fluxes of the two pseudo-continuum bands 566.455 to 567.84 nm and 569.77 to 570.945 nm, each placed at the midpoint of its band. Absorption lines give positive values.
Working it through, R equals -0.06 nm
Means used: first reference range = 6.71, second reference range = 6.42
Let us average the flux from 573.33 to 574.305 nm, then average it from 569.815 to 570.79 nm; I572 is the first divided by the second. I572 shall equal 1.09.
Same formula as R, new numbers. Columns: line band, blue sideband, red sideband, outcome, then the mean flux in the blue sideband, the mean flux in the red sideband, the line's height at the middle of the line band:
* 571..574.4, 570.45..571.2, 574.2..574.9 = -0.14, 6.41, 6.97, 6.69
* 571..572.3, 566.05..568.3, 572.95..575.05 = 0.05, 6.74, 7.05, 6.94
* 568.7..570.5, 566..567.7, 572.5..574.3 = 0.08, 6.7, 7.13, 6.88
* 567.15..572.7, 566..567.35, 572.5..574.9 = 0.14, 6.68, 7.09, 6.87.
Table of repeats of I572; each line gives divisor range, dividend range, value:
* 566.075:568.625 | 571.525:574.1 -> 1.05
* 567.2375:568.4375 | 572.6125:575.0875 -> 1.04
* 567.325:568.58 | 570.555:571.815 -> 0.95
